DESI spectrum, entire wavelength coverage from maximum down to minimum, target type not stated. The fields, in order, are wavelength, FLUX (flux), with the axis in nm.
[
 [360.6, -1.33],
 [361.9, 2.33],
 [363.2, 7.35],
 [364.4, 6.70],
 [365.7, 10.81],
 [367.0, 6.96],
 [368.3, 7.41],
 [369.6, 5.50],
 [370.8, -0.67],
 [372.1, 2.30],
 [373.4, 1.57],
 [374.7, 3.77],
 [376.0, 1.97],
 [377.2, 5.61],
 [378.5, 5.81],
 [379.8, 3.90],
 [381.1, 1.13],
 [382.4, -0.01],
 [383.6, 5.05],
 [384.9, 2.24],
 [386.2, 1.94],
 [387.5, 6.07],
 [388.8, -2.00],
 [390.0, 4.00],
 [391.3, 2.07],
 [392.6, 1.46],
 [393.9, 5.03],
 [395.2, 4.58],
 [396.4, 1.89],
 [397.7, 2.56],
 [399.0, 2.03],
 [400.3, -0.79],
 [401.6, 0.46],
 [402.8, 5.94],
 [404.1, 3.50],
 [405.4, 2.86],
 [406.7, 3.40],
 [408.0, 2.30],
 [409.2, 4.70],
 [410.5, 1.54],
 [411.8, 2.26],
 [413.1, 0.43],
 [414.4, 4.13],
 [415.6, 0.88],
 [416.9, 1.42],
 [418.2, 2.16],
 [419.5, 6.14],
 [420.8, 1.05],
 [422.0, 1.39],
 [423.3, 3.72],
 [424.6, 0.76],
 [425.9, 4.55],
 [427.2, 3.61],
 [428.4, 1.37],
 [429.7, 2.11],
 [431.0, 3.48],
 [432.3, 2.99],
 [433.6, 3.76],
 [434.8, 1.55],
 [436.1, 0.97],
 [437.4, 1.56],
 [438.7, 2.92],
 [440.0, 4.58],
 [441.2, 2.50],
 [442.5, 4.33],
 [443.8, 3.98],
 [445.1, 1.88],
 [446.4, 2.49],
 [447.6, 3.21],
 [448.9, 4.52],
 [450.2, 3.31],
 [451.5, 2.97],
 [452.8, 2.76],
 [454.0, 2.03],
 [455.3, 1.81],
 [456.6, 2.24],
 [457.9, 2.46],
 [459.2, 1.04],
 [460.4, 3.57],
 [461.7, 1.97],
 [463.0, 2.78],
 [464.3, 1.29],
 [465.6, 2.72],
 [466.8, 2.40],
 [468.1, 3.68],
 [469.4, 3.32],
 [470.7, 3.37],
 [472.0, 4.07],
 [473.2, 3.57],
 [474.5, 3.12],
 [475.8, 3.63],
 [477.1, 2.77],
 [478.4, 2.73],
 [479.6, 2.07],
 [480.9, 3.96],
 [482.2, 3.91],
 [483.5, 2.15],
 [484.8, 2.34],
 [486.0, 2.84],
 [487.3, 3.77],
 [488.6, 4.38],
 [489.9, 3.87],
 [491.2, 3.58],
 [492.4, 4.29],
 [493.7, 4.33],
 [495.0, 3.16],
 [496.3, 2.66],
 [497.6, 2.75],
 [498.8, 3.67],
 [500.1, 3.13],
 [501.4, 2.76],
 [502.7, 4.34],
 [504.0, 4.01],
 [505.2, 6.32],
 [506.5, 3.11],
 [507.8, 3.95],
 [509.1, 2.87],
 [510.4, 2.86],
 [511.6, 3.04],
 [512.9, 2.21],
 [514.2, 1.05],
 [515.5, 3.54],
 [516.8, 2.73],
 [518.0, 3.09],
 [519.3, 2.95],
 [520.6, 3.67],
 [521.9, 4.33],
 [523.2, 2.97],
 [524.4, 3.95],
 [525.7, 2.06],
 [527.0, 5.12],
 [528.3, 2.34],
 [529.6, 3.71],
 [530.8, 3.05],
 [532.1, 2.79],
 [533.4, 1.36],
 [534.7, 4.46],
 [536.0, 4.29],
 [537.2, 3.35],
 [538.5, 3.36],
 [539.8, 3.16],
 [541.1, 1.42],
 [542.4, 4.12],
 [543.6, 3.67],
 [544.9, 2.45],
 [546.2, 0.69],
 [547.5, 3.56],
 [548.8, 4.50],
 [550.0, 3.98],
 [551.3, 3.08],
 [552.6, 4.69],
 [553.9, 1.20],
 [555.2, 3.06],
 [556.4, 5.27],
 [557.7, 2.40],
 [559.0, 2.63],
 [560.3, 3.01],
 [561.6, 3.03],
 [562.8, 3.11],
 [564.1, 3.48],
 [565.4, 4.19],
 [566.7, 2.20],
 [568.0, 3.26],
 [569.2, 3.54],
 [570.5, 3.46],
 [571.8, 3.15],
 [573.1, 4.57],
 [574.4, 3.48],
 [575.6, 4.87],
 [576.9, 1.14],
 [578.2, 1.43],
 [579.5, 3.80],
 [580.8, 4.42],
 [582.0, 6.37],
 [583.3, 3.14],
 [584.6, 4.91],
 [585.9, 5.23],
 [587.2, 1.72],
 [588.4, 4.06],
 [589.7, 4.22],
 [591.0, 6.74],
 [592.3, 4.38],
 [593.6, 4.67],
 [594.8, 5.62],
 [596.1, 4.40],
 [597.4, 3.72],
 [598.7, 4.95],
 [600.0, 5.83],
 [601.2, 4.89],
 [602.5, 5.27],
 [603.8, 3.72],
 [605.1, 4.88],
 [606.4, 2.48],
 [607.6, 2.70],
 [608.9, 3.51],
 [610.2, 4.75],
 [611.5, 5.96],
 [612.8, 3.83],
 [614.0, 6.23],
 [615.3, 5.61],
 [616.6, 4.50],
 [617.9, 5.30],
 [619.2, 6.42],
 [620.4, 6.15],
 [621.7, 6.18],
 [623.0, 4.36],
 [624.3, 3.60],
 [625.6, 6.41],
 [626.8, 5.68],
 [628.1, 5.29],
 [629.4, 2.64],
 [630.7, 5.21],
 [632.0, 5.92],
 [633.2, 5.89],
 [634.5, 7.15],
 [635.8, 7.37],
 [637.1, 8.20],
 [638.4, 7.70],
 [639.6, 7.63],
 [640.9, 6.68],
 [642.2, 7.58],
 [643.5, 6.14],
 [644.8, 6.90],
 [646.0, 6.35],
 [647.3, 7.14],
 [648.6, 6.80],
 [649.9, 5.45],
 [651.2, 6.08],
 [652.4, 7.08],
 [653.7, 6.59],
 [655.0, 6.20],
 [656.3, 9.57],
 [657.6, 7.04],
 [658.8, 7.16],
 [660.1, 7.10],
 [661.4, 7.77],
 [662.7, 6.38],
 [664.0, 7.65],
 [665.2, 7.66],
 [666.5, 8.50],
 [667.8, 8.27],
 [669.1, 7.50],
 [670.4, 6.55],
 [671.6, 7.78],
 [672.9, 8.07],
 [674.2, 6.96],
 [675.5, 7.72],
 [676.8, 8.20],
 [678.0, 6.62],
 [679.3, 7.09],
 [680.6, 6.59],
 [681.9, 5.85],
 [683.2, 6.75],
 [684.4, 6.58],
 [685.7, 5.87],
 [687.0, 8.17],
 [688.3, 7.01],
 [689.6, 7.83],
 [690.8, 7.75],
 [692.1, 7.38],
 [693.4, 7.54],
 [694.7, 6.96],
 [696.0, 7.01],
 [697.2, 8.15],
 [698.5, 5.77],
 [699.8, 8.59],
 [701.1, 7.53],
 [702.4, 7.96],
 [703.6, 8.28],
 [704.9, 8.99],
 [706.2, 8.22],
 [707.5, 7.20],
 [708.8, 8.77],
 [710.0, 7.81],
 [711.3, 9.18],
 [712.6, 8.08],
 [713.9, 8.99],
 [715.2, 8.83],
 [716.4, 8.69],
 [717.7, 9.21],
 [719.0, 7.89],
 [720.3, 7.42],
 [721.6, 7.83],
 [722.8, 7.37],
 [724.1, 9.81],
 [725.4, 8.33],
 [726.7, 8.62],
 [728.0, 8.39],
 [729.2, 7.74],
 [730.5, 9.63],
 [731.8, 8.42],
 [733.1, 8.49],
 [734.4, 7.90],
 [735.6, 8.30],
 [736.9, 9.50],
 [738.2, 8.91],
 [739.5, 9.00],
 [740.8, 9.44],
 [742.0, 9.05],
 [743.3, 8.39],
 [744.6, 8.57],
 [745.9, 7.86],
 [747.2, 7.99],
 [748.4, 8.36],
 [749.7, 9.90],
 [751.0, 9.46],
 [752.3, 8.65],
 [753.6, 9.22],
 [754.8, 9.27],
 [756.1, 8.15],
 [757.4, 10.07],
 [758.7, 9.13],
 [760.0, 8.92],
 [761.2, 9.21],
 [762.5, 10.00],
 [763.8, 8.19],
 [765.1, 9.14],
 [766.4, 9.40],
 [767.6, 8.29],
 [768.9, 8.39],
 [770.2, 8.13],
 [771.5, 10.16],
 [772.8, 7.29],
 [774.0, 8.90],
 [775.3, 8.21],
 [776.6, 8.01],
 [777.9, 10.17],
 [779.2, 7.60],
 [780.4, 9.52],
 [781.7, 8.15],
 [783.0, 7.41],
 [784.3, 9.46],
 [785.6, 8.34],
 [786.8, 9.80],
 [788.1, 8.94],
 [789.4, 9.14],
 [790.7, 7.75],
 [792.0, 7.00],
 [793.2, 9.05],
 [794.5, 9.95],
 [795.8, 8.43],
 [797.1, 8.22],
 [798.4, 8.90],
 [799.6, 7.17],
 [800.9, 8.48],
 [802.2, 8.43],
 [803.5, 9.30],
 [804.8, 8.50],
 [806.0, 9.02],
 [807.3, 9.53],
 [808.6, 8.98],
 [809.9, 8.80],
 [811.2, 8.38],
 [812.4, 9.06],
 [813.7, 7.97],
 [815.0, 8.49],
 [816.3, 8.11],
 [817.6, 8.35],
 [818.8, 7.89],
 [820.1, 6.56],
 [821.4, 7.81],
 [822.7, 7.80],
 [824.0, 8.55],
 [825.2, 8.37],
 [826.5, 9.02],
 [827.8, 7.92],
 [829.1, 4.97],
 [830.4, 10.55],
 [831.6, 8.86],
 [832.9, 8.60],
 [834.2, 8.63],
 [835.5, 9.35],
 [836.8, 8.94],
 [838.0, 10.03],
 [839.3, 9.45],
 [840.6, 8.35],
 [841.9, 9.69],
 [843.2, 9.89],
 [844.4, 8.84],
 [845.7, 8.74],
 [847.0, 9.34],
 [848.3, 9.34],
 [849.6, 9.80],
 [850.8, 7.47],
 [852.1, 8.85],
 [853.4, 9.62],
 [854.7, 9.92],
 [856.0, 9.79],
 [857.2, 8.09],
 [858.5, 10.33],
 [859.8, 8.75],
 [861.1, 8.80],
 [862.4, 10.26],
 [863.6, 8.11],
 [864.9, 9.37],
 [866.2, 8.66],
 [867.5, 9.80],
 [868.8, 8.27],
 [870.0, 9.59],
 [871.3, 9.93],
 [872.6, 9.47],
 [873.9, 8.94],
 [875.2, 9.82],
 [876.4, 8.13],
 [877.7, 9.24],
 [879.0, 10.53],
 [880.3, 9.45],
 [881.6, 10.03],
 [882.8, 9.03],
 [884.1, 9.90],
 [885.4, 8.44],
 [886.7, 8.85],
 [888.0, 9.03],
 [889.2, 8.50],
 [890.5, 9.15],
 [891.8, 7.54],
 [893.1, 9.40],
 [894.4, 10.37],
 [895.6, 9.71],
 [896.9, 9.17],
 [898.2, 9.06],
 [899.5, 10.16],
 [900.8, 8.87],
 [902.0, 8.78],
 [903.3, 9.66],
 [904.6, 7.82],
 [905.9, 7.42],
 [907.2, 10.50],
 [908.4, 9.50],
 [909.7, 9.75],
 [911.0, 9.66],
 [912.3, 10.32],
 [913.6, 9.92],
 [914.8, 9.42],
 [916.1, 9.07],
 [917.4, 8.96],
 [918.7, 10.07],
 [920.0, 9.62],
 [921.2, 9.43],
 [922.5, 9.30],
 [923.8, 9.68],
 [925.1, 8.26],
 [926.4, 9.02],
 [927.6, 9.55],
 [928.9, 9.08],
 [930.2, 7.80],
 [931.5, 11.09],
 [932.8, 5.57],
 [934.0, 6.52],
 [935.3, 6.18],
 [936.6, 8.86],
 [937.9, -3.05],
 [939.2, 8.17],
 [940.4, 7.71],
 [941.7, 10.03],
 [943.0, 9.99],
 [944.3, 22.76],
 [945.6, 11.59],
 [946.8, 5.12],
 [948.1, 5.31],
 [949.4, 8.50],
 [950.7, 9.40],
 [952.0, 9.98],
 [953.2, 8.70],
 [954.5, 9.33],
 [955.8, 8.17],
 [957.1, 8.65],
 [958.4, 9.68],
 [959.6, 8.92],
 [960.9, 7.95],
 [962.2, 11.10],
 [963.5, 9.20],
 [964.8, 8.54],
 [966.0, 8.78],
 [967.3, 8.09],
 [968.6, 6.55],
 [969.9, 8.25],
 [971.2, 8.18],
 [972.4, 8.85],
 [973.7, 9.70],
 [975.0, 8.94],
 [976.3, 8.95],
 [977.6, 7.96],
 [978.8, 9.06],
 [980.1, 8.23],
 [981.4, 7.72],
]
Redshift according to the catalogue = 0.585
